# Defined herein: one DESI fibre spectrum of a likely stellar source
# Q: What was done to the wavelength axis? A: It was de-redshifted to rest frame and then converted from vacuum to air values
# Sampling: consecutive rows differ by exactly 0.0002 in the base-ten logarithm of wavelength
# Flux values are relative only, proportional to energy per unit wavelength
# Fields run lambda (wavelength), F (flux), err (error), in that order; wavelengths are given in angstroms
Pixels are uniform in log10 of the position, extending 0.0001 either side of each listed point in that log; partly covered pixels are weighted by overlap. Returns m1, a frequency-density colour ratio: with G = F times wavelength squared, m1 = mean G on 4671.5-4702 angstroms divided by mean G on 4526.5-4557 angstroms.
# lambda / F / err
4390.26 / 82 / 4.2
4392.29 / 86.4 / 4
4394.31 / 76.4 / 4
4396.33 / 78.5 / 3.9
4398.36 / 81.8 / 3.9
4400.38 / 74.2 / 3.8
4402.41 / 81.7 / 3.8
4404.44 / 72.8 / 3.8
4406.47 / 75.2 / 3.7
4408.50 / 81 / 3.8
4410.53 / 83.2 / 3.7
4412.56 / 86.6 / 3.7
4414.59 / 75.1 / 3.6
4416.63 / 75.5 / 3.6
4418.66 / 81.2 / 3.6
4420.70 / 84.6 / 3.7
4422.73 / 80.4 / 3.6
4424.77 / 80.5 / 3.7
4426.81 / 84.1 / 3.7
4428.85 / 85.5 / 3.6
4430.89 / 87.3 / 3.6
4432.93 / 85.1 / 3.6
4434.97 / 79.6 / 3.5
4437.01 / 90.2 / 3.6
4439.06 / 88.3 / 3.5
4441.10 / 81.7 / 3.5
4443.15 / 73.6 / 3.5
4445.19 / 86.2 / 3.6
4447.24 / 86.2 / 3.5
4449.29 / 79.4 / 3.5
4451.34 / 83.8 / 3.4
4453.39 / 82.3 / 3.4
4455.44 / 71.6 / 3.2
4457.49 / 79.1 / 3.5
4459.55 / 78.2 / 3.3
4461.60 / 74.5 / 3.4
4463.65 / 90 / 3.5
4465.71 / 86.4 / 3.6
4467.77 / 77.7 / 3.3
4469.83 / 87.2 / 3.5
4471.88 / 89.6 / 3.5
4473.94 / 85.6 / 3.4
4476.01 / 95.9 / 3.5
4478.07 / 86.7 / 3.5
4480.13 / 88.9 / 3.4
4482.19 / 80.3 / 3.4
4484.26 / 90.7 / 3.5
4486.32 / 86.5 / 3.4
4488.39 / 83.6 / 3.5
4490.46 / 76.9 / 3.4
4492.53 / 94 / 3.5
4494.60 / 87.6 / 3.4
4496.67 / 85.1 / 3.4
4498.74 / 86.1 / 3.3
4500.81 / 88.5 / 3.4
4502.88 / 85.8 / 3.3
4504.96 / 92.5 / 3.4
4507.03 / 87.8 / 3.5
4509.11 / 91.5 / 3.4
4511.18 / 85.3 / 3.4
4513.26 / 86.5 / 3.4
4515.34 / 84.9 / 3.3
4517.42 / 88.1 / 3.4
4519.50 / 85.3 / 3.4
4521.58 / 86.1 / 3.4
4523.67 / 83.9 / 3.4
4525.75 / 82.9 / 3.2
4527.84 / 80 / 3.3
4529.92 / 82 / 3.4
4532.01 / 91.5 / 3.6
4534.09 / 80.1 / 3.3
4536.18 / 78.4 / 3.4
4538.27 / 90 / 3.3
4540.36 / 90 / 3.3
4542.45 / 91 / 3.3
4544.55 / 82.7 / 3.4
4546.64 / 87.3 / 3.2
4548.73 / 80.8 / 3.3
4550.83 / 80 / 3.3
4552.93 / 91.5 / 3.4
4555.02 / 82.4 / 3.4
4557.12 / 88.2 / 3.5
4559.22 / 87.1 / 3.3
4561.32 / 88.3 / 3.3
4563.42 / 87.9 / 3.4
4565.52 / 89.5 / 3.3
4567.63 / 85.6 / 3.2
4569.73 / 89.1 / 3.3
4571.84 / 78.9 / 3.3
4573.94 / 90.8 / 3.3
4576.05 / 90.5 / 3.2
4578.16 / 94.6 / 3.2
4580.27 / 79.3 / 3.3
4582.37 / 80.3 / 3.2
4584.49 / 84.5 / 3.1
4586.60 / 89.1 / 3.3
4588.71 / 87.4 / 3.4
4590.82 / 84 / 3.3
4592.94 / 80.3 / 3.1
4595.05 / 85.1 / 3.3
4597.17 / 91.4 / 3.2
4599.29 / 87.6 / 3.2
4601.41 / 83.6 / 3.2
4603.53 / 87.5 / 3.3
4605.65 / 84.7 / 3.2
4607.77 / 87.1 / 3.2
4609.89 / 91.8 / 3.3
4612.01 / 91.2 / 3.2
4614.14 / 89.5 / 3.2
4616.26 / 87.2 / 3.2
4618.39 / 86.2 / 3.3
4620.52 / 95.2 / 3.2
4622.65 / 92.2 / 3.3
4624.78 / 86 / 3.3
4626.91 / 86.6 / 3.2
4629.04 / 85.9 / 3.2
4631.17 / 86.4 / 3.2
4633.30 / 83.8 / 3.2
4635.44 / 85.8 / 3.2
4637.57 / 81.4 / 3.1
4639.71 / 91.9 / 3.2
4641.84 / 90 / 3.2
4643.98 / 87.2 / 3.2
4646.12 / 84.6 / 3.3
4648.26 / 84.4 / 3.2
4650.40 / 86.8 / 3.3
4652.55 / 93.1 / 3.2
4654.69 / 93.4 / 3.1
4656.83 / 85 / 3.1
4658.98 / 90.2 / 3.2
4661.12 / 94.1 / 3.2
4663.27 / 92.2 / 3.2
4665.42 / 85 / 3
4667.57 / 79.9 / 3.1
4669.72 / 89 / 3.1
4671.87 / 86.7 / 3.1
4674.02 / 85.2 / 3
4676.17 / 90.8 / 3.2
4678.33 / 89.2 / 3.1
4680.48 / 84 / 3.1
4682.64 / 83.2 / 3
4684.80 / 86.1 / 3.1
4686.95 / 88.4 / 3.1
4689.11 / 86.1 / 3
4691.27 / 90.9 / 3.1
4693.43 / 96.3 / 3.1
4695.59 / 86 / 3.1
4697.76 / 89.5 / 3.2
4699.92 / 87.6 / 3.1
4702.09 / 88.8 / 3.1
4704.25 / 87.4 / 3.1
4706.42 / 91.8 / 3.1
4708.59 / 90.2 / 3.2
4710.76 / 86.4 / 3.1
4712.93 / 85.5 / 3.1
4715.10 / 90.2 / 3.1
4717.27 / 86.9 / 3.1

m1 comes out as 1.10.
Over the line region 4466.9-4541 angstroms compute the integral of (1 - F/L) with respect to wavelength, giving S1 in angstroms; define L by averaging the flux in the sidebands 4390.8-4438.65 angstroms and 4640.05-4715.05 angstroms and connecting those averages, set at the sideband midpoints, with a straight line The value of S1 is -2.3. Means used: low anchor 81.3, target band 86.2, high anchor 88.2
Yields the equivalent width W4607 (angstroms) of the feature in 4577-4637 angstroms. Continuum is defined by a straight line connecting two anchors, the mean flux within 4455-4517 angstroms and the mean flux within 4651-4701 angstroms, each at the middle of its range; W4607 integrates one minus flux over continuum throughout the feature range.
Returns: 0.3 angstroms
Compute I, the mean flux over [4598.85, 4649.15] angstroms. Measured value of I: 87.4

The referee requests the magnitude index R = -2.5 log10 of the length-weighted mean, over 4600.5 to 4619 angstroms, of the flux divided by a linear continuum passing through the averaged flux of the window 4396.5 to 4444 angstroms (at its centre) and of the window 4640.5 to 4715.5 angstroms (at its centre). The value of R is -0.018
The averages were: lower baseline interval 81.2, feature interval 87.7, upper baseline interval 88.1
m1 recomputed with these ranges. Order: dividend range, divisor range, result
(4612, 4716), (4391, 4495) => 1.17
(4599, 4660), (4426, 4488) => 1.13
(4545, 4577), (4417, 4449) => 1.10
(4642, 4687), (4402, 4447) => 1.19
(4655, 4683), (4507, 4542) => 1.09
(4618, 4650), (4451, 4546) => 1.08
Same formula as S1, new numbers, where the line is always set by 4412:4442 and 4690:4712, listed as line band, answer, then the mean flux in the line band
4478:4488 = -0.2 angstroms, 86.4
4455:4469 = 0.6 angstroms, 80.1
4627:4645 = 0.3 angstroms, 86.6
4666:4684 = 0.6 angstroms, 86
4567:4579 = -0.3 angstroms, 88.2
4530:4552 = 0.2 angstroms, 85.1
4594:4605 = 0.0 angstroms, 86.9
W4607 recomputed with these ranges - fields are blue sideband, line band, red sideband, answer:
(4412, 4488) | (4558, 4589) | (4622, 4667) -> -0.2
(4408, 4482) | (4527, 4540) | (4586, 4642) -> 0.2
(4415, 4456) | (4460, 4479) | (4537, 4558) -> -0.5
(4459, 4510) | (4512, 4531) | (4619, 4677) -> 0.5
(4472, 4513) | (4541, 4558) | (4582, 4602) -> 0.1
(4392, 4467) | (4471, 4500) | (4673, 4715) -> -1.5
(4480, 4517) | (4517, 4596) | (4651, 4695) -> 1.5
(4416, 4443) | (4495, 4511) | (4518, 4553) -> -0.7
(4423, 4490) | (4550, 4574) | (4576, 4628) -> 0.0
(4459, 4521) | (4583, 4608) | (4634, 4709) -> 0.4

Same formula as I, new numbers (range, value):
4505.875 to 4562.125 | 85.7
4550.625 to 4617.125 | 86.8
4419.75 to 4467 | 82.5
